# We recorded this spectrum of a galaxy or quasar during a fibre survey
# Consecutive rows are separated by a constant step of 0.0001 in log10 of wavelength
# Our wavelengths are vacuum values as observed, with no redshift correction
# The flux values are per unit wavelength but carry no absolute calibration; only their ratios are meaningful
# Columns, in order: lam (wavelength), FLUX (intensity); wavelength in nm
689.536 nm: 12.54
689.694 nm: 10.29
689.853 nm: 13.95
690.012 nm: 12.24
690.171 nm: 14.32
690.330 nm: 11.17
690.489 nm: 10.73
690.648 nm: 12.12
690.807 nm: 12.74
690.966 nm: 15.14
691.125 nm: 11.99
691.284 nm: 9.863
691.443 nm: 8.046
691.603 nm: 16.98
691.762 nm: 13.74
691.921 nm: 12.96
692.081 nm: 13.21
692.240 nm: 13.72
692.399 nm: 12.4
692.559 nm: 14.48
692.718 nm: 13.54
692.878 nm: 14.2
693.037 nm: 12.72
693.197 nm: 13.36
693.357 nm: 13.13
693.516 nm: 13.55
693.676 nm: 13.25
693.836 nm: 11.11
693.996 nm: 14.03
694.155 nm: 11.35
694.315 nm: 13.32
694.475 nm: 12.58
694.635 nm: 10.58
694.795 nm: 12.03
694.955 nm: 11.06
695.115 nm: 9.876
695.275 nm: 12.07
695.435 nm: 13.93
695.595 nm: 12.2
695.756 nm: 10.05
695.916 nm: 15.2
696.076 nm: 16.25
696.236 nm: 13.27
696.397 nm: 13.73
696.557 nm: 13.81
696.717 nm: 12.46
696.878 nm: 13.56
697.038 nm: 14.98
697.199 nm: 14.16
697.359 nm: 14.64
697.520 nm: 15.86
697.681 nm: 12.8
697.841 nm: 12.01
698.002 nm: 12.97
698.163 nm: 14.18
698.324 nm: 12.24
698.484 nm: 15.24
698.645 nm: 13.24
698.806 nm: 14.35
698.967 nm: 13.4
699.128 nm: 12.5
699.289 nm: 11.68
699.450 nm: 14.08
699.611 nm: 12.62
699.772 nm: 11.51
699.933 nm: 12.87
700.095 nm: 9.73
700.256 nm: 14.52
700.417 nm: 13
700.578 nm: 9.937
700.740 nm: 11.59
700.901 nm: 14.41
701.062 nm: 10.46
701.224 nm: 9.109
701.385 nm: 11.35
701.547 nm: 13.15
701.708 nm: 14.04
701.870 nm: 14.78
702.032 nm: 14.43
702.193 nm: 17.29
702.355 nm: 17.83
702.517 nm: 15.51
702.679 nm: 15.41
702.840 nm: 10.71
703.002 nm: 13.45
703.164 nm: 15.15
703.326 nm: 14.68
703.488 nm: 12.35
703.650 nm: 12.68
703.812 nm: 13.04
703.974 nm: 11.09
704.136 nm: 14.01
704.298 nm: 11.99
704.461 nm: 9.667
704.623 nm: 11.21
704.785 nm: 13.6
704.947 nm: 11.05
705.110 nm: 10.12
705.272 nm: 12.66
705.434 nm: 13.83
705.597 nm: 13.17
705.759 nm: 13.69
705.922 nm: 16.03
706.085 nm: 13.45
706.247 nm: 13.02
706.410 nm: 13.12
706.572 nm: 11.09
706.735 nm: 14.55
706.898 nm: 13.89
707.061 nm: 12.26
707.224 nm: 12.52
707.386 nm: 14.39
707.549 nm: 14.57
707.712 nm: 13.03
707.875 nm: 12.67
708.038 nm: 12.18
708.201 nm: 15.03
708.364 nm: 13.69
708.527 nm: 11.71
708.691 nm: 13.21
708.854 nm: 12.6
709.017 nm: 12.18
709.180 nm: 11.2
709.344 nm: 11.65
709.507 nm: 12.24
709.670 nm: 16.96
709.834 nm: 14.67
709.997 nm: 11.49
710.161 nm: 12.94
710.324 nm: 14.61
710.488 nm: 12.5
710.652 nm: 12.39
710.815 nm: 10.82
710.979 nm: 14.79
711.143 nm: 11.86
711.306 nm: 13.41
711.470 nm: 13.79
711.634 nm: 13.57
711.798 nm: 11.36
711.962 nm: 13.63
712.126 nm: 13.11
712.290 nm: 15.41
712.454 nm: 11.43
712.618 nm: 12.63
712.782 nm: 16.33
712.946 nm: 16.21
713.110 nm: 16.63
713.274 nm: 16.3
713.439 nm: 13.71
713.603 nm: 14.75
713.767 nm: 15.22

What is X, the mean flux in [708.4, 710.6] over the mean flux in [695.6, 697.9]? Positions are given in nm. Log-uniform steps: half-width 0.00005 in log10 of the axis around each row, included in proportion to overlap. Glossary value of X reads 0.9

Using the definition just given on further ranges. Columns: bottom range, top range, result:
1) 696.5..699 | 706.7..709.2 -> 0.95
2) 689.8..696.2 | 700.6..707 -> 1.03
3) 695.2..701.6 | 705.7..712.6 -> 1.01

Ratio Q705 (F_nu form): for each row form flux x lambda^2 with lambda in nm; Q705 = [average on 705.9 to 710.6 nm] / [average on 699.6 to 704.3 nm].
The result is 1.02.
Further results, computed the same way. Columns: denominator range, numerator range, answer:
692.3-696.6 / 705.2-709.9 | 1.07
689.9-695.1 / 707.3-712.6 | 1.09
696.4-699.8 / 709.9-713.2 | 1.04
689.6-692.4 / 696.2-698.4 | 1.11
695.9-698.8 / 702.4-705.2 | 0.93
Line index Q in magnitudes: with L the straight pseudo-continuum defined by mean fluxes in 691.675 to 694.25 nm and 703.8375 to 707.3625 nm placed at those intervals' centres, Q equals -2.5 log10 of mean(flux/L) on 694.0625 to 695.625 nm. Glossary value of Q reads 0.10 mag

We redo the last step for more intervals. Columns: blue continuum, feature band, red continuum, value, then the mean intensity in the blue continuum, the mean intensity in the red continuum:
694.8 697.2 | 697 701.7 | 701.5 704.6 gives 0.04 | 13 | 13.7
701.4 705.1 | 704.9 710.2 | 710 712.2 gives 0.01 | 13.4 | 12.9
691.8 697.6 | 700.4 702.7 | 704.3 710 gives -0.04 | 13.1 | 12.9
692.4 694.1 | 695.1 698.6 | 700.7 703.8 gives -0.01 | 13.3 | 13.6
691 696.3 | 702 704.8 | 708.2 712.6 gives -0.05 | 12.7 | 13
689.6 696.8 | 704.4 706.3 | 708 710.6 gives 0.03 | 12.7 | 13.1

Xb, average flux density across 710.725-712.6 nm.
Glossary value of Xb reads 13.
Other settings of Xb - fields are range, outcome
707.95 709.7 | 12.9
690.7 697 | 12.9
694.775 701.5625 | 12.8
